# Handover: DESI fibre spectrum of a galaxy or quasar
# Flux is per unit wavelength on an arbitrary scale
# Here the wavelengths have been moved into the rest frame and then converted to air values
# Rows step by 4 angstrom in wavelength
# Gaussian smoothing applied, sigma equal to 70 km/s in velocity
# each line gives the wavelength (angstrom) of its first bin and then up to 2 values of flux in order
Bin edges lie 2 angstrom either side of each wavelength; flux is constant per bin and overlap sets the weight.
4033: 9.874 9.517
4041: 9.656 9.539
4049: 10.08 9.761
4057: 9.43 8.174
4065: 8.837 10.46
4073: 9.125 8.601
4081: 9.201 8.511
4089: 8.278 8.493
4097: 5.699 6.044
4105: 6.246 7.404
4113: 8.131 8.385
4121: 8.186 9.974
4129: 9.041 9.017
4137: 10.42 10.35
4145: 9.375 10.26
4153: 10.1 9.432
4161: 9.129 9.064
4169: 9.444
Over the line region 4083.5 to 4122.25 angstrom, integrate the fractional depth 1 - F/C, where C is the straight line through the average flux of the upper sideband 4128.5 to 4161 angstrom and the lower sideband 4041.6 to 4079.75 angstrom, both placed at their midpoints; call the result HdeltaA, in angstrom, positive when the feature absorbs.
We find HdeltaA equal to 8.2 angstrom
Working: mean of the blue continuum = 9.34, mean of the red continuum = 9.74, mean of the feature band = 7.51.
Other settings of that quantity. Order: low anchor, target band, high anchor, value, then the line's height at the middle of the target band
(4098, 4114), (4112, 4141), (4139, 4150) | -2.2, 8.49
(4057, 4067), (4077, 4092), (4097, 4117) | -1.6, 7.83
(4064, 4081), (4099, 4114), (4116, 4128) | 3.6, 9.02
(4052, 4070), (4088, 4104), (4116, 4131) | 3.7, 9.07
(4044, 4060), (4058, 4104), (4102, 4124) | 2.3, 8.71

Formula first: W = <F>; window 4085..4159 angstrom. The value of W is 8.6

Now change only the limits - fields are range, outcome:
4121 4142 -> 9.58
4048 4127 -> 8.43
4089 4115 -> 7.1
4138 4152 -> 10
